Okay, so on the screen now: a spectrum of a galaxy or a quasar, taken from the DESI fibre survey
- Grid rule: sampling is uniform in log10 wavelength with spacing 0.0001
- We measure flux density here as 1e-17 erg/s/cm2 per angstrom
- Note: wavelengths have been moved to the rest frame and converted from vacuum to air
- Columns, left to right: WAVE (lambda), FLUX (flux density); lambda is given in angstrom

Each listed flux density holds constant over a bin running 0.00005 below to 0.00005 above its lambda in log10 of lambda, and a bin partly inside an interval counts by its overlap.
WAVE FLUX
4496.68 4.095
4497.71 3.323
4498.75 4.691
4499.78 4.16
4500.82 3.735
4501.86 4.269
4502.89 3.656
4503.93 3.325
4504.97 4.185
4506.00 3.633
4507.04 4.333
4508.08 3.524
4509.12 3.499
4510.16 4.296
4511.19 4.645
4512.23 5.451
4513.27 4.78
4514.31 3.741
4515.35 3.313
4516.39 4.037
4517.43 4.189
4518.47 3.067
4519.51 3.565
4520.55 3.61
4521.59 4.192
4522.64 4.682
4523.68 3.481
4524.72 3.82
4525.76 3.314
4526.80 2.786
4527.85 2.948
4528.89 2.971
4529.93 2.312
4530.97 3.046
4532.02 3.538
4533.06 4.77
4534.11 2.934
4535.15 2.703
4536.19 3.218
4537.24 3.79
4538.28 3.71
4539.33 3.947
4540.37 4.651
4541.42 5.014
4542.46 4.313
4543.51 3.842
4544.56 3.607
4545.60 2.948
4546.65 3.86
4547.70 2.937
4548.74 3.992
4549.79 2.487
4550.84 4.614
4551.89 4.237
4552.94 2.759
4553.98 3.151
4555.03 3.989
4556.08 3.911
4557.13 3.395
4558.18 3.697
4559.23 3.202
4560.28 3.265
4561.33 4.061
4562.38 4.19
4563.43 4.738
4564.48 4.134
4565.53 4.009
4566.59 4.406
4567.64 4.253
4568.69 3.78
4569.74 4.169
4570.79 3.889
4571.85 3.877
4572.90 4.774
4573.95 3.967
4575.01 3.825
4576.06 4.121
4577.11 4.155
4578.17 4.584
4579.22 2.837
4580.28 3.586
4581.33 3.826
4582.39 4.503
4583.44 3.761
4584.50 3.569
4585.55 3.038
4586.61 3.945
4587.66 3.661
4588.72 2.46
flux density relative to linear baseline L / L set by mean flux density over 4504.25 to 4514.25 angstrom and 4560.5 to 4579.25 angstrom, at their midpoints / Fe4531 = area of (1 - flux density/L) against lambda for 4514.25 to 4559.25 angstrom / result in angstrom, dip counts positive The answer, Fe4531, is 6.2 angstrom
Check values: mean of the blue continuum 4.22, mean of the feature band 3.6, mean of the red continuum 4.12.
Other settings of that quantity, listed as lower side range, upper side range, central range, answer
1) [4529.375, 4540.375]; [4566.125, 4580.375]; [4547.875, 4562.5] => 0.6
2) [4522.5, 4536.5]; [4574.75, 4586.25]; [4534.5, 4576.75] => -3.3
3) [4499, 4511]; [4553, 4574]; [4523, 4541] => 2.2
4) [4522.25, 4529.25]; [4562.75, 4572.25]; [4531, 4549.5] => -0.3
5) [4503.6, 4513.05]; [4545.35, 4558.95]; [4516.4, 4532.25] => 1.9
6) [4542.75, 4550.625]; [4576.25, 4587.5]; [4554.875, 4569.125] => -1.3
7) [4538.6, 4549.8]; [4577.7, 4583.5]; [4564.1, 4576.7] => -0.8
